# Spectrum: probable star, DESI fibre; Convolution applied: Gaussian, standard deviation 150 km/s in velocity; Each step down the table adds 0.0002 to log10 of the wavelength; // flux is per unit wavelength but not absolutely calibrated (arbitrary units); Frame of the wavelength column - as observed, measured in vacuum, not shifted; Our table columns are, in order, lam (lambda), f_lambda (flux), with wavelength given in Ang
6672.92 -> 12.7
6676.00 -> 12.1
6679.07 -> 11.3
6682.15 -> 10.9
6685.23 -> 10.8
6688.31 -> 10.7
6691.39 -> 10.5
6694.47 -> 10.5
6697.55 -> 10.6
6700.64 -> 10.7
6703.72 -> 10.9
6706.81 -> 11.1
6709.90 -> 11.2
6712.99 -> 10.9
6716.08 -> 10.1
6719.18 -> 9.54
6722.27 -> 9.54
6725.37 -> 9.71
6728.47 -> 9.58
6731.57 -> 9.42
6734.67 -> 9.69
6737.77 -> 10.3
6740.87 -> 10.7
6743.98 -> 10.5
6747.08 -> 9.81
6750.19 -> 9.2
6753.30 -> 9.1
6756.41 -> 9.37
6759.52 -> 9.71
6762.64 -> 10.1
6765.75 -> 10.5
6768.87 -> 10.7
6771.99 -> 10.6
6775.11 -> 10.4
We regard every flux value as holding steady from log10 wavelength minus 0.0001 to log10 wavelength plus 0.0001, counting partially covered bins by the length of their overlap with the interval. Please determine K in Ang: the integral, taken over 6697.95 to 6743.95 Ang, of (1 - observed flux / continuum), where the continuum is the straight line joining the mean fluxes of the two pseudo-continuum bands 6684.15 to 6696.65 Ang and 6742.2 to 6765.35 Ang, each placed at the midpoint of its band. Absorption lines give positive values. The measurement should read -0.3 Ang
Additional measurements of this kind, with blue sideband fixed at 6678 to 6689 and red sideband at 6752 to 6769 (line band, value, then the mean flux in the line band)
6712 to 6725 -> 0.6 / 9.95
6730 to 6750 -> 0.3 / 10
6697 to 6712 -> -0.4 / 10.9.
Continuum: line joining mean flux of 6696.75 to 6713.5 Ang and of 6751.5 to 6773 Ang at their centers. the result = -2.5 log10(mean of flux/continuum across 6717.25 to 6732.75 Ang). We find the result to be 0.11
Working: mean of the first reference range 10.9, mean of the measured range 9.57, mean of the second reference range 9.99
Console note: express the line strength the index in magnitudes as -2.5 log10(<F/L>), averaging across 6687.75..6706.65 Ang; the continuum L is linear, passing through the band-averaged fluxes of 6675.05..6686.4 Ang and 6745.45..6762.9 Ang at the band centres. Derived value 0.017 mag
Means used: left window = 11.2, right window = 9.51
